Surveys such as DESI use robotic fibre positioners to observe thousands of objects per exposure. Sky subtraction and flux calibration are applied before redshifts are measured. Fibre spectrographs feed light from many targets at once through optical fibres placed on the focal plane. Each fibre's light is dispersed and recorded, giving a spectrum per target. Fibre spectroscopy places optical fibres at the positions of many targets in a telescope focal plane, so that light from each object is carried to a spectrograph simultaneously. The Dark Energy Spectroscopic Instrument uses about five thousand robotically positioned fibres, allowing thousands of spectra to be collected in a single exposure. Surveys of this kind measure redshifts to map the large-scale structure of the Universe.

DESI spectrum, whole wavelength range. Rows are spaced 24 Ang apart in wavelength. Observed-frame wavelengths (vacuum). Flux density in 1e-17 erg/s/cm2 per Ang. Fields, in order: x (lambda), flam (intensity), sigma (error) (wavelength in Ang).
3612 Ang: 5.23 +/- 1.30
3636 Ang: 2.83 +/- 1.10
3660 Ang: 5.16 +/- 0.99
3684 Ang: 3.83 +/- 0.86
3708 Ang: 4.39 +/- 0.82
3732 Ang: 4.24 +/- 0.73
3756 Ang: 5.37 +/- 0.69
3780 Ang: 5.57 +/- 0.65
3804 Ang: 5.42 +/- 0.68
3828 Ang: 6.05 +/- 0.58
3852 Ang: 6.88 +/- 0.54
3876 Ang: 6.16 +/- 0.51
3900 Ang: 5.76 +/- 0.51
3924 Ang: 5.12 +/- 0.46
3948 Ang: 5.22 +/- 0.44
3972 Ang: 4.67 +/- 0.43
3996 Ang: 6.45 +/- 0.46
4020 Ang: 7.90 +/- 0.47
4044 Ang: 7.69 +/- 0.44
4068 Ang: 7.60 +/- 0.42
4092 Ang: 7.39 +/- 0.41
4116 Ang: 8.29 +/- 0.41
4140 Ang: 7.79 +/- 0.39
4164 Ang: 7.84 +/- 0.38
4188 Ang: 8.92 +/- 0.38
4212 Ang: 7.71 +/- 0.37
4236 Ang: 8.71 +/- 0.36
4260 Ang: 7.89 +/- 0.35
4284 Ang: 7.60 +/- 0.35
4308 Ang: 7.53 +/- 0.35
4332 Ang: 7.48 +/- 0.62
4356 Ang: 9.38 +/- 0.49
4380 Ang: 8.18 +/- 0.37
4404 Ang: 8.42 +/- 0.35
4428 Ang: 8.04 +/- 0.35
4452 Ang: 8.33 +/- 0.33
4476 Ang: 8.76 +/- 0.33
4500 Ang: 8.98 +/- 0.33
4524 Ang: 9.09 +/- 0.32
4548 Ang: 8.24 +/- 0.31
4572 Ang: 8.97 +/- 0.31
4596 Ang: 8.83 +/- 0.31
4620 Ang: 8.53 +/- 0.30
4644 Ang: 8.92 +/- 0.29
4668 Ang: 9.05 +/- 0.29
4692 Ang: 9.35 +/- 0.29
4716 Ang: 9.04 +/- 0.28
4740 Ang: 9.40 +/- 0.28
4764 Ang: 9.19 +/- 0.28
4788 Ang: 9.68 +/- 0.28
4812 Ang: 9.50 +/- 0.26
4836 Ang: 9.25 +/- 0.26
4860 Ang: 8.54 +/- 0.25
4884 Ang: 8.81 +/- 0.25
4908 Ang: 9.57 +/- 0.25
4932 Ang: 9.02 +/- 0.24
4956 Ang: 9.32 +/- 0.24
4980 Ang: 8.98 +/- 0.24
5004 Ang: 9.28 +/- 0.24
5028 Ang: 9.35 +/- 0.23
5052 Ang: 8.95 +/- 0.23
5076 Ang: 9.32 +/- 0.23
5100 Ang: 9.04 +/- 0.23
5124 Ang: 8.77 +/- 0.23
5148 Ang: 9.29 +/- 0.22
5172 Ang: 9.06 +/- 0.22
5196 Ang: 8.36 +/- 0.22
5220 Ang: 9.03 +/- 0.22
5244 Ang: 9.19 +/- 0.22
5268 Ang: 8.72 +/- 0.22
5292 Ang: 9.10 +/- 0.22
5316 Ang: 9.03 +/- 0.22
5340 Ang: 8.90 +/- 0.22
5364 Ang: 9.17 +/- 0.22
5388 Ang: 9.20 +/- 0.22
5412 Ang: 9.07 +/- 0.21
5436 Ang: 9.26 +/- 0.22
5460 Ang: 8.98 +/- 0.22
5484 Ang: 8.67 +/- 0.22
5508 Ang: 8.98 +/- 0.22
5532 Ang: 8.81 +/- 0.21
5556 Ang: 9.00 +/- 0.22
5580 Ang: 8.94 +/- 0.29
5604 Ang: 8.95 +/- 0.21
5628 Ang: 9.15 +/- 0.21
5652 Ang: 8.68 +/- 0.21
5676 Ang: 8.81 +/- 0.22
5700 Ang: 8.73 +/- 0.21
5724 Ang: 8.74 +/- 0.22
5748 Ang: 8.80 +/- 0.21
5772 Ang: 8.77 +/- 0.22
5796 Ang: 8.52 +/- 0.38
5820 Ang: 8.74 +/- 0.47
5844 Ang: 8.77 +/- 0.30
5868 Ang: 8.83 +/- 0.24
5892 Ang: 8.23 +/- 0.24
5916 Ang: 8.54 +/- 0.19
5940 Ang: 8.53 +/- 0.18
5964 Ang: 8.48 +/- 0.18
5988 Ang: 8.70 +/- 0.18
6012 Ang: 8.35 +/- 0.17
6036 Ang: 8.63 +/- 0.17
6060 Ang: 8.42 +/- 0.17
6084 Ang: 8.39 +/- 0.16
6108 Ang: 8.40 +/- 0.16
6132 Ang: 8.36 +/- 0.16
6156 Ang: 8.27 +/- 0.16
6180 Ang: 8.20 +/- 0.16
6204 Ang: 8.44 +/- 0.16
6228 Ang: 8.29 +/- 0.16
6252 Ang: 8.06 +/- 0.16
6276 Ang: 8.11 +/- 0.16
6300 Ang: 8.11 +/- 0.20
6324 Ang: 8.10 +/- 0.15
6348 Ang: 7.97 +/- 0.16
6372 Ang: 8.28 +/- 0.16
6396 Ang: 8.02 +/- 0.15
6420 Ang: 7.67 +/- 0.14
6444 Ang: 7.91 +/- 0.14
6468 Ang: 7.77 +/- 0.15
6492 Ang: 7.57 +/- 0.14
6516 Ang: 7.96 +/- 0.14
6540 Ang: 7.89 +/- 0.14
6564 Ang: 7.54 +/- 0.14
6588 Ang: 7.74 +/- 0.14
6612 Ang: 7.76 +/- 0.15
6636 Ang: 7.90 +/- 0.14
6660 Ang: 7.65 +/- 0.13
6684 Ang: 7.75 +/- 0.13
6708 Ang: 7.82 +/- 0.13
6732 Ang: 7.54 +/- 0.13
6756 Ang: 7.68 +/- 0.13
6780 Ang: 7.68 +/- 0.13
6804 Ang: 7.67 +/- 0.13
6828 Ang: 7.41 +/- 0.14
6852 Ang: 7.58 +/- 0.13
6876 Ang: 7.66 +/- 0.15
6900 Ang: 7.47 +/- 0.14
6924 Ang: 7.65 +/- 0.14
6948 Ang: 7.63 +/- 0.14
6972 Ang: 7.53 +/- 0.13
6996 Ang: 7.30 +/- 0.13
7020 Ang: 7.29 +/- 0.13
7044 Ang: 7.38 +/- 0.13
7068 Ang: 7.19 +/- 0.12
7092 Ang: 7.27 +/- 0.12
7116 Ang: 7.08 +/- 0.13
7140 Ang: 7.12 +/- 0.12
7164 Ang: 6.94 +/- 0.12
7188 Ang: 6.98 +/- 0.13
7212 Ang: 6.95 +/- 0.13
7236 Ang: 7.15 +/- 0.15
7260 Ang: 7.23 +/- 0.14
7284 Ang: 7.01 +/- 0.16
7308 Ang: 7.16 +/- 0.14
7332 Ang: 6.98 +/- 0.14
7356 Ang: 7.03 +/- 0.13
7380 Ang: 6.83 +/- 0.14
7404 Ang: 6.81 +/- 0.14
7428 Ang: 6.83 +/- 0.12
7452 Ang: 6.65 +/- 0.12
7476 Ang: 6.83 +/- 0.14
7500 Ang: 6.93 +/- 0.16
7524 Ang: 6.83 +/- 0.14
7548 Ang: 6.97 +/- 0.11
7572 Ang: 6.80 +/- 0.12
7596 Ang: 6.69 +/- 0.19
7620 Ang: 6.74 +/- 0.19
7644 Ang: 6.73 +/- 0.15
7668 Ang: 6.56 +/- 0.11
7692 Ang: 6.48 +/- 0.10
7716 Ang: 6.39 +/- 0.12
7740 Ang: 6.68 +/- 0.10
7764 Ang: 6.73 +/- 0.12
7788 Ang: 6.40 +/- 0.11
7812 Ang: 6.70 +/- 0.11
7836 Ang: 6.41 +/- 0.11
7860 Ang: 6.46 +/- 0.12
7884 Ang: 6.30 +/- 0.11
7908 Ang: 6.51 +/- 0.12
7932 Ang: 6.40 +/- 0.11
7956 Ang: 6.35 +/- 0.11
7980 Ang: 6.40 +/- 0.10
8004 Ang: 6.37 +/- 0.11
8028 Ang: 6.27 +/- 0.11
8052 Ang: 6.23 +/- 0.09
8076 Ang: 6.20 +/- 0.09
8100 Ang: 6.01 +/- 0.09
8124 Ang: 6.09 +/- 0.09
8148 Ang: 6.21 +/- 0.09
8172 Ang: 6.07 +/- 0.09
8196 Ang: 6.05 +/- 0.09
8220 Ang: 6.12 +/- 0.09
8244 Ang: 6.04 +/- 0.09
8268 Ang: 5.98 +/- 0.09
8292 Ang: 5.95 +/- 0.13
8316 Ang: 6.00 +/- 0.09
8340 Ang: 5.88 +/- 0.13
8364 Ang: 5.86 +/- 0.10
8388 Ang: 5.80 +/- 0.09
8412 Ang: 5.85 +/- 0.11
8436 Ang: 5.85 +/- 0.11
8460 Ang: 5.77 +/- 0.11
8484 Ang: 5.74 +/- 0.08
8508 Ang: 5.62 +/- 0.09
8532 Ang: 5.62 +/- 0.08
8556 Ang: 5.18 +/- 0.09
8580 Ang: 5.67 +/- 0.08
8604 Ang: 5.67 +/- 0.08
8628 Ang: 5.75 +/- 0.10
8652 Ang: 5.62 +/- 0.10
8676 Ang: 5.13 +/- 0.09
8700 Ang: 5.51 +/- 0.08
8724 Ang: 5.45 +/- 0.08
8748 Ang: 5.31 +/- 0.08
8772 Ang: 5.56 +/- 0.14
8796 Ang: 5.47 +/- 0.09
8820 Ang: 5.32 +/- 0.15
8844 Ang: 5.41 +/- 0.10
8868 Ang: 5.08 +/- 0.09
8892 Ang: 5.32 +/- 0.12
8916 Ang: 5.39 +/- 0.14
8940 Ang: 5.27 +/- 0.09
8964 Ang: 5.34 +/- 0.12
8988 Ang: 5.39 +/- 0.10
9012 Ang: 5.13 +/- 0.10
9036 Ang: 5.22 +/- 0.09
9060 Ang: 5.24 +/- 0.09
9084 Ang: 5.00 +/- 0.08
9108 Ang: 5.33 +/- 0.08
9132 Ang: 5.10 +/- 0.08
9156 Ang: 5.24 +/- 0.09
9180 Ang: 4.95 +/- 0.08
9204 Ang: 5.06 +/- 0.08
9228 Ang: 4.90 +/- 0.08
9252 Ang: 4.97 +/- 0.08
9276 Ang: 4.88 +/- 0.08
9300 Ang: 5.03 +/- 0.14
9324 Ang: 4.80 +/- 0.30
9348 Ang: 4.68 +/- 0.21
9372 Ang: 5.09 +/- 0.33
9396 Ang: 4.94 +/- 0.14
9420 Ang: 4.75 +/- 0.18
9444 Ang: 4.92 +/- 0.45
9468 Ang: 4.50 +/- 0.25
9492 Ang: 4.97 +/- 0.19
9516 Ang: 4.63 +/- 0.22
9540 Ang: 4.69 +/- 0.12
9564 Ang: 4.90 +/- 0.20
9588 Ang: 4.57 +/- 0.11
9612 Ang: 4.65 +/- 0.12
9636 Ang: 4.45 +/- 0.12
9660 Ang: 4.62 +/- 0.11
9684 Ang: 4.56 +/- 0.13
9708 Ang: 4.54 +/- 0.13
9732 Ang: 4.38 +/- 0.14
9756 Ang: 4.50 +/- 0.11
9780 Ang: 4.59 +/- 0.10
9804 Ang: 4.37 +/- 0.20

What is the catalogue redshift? 0.000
